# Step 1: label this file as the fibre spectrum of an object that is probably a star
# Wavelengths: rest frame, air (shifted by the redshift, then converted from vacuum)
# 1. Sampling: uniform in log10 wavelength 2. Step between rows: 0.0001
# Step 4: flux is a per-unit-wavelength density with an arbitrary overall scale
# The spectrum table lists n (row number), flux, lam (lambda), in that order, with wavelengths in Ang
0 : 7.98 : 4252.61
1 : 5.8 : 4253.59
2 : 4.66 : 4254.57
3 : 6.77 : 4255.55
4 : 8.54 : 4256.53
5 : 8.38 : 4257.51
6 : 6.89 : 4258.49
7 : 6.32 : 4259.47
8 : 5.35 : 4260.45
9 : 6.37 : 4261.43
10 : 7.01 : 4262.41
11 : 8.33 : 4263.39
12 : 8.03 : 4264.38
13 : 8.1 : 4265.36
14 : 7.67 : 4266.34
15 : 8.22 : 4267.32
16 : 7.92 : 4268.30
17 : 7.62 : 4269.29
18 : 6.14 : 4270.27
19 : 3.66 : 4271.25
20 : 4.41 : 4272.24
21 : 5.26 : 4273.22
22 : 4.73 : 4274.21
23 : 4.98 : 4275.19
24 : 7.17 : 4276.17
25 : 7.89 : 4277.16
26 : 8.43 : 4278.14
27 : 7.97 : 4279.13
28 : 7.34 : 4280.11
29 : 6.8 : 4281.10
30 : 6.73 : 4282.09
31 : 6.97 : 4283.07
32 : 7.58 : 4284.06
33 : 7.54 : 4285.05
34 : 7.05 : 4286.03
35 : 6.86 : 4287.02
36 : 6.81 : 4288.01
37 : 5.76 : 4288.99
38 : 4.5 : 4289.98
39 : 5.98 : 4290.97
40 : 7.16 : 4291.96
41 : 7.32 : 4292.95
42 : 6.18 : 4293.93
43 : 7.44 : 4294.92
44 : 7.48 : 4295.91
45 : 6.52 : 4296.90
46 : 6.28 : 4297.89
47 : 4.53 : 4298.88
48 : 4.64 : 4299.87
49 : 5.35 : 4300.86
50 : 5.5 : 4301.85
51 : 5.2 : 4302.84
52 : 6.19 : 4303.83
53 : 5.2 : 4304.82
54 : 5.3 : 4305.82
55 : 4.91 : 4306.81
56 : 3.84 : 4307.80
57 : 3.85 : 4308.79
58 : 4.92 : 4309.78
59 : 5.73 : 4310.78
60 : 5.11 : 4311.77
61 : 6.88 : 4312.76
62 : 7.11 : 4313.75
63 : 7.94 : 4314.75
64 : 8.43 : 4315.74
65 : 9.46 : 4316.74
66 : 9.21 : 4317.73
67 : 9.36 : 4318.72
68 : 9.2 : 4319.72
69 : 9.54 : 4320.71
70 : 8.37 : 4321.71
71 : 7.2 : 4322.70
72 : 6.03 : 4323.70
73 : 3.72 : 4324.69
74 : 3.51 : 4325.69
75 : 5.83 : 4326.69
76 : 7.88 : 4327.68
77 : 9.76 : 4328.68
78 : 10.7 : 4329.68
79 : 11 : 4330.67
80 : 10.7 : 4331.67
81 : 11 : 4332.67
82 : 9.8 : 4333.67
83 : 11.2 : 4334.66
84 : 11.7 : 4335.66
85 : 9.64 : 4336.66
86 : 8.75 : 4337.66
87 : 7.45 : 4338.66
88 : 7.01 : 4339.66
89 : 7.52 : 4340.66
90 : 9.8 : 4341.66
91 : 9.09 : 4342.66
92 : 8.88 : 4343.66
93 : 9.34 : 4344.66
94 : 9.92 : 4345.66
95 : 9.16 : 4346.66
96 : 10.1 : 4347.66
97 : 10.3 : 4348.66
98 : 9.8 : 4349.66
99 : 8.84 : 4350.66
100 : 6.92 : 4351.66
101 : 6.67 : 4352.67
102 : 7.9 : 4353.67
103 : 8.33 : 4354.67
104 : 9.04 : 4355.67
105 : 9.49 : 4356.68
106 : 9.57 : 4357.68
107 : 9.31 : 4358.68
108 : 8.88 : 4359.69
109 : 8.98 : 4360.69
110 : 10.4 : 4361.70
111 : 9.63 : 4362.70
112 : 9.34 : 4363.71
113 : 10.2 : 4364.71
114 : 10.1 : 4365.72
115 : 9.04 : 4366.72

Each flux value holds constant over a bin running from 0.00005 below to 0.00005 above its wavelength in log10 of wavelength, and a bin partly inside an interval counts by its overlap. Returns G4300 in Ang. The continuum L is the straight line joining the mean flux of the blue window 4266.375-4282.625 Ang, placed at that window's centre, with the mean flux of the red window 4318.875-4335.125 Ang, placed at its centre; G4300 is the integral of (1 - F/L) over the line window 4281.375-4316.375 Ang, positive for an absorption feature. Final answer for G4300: 6.1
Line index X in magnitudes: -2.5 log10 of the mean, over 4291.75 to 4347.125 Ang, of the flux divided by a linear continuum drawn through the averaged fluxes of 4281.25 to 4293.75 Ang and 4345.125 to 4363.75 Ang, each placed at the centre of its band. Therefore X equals 0.05 mag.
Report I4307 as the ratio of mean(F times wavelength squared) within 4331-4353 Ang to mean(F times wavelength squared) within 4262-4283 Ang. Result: 1.4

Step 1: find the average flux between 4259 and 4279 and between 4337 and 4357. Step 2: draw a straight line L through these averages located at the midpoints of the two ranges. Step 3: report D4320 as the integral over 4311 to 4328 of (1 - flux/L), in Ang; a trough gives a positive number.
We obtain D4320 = 1.5 Ang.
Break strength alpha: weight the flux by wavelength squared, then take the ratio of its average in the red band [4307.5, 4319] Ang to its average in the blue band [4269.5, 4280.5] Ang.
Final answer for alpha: 1.1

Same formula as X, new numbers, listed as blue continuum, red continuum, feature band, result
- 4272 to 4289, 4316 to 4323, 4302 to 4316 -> 0.42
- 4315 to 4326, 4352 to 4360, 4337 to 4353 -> -0.05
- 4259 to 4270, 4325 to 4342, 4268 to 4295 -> 0.18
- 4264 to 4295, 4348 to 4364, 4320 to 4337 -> -0.06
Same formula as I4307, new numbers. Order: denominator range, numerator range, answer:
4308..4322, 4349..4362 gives 1.20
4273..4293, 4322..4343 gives 1.30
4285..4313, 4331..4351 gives 1.67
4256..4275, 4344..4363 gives 1.40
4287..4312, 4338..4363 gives 1.60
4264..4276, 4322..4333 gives 1.27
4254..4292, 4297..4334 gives 1.06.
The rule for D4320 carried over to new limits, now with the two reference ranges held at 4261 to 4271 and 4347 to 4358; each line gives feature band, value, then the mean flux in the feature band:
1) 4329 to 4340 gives -1.8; 9.94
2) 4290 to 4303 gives 3.0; 6.09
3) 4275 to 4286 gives 0.6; 7.27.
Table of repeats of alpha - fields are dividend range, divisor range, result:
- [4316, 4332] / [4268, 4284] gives 1.29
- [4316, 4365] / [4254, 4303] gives 1.38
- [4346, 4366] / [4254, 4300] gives 1.42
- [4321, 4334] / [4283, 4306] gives 1.33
